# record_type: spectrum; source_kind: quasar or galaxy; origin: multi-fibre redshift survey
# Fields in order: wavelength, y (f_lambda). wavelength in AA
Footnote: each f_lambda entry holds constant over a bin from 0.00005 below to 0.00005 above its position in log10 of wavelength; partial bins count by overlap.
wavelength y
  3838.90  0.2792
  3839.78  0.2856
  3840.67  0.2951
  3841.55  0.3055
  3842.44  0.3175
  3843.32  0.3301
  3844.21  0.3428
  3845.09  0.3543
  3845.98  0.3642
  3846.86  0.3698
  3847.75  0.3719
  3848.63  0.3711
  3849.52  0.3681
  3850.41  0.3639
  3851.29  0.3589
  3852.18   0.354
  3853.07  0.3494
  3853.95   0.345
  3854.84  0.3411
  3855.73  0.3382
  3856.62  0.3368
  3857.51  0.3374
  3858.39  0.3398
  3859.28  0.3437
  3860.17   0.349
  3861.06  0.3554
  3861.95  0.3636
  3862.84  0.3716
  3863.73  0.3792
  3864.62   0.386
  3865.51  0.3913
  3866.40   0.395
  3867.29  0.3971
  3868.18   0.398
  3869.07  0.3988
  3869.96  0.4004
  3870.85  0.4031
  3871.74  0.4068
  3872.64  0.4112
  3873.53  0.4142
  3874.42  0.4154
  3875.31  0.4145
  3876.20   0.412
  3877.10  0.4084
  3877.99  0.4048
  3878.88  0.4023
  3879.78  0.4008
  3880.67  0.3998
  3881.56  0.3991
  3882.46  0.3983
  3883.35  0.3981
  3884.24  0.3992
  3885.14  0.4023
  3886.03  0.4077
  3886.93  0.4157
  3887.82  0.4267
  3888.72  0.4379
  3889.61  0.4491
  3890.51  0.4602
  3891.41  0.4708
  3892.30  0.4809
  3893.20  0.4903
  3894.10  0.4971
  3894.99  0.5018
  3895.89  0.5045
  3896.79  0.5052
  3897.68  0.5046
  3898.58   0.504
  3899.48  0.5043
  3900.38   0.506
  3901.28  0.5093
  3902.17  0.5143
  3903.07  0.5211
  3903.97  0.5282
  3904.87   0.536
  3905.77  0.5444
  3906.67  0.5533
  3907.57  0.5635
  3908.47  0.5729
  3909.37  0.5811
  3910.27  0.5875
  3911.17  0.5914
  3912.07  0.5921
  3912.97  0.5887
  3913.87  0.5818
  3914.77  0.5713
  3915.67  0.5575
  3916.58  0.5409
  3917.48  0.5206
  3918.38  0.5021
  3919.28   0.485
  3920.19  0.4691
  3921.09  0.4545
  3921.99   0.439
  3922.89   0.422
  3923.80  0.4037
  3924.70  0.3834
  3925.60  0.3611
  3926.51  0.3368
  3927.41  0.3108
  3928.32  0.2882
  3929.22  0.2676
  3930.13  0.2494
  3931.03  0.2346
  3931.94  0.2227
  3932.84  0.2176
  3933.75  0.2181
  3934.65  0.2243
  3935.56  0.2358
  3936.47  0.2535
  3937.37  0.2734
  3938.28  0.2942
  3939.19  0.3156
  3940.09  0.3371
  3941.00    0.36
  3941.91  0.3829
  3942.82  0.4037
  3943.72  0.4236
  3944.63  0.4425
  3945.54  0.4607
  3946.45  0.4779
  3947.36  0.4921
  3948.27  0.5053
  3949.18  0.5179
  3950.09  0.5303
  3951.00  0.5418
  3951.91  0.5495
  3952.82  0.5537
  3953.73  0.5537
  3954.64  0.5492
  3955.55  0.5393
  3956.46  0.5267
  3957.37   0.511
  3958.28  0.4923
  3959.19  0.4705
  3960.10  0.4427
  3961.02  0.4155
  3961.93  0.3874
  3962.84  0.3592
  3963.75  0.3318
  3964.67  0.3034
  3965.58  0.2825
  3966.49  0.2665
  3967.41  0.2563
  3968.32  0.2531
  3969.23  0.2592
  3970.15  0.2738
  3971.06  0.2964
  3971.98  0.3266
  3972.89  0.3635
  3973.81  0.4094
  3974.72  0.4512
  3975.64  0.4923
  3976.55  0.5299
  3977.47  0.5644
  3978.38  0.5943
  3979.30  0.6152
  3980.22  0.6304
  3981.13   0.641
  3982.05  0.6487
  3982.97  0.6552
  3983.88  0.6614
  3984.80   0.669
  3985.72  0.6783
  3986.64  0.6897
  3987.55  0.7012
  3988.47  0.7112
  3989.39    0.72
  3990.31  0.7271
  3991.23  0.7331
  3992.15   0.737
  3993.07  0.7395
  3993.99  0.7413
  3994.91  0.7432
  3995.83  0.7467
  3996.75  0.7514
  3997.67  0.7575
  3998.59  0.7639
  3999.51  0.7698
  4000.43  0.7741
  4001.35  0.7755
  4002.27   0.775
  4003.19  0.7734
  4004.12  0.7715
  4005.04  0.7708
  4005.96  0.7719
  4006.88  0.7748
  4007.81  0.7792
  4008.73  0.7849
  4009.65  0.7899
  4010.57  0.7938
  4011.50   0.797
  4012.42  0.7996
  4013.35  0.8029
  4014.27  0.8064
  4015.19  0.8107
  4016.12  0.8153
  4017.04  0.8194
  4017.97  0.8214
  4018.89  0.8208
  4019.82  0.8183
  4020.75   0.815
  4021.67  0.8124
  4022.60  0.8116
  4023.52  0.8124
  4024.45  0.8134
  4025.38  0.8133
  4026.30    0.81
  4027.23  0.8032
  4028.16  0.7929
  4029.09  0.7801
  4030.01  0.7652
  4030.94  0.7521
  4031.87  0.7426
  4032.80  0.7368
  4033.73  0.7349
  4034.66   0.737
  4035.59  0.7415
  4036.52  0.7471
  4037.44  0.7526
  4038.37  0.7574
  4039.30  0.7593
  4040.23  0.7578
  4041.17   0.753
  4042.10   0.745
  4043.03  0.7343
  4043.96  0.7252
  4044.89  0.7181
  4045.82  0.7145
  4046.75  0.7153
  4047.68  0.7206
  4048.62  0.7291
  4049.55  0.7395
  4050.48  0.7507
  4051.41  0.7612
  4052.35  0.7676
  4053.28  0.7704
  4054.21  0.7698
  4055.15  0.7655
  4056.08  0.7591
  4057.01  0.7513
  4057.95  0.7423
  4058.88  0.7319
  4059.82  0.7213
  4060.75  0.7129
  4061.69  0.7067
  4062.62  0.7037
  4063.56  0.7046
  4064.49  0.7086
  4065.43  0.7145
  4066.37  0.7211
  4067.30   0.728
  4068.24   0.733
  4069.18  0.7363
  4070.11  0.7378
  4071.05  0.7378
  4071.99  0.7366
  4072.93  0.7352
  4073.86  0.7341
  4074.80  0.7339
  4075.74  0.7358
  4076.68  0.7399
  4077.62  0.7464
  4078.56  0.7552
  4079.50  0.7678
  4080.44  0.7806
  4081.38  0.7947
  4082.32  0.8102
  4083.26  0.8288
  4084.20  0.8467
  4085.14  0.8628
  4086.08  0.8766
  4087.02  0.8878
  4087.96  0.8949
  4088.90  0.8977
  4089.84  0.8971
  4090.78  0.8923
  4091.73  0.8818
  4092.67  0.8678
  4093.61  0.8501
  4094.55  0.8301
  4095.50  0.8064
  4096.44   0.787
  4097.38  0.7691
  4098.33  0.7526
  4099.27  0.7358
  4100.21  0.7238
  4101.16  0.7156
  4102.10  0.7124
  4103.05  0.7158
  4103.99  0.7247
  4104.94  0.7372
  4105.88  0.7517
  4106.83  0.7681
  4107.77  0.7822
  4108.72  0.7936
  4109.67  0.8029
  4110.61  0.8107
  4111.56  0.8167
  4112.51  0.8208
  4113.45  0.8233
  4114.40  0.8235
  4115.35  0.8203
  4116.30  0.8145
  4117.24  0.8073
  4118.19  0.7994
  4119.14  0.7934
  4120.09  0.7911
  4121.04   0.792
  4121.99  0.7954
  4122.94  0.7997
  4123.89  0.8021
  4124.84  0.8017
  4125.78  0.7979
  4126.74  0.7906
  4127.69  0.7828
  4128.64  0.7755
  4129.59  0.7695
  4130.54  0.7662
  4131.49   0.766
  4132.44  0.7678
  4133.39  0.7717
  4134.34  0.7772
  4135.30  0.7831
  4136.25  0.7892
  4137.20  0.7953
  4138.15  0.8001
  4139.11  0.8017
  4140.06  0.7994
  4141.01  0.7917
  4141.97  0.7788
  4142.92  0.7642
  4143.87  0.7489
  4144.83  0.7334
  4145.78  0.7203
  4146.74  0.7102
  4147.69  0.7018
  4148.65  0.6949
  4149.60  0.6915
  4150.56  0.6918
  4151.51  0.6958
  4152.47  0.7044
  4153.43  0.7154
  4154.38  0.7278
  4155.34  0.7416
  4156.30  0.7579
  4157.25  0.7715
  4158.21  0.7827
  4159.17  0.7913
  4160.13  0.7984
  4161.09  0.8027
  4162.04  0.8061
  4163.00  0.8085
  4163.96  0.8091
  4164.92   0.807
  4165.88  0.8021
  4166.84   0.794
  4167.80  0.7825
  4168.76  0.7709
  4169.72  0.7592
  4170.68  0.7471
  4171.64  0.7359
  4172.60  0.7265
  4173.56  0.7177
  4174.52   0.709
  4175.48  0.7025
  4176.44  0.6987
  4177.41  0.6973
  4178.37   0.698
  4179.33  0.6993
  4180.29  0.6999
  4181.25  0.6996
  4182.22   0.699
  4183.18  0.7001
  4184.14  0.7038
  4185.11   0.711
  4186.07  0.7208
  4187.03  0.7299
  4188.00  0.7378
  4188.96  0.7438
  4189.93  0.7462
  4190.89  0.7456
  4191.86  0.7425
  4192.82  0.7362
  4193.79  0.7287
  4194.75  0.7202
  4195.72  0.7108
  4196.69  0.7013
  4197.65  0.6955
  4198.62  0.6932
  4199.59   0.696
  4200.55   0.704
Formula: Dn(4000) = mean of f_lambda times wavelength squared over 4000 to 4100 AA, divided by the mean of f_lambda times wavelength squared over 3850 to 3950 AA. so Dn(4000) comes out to 1.99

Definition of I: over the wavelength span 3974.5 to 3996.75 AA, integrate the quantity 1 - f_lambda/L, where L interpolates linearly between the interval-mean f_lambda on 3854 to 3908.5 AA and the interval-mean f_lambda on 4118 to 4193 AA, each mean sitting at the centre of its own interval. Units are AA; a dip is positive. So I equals -4.3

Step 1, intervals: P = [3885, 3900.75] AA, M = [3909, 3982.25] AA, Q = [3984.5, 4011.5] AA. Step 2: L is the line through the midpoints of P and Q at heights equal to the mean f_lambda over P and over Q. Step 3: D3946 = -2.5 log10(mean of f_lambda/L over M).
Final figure 0.38 mag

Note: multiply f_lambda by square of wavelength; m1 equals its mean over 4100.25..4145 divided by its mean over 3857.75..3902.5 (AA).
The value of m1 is 2.08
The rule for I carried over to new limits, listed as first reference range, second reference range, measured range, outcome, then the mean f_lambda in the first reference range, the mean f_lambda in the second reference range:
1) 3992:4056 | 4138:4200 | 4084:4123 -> -2.8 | 0.77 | 0.739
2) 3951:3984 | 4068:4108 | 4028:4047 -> -2.9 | 0.456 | 0.787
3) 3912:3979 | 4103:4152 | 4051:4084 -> -4.7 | 0.409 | 0.774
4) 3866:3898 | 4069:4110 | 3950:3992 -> 5.8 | 0.429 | 0.788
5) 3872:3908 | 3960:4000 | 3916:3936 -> 5.6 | 0.46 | 0.549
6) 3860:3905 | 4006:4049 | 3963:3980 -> 6.9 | 0.434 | 0.775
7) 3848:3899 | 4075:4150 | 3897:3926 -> -3.2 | 0.405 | 0.788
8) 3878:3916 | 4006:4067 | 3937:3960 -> 5.2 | 0.493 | 0.764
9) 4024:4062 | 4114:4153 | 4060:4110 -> -1.0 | 0.751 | 0.77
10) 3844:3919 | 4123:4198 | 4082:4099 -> -4.4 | 0.441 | 0.749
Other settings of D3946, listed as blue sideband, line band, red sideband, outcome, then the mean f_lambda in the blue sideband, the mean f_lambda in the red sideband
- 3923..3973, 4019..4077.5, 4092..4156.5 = -0.249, 0.374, 0.772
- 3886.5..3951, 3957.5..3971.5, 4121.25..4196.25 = 0.409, 0.443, 0.751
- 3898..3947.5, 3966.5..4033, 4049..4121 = -0.150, 0.431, 0.777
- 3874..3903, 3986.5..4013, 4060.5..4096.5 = -0.173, 0.449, 0.786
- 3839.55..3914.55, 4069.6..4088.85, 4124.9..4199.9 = -0.205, 0.427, 0.746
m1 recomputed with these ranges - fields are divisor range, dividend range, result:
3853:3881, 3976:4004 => 1.95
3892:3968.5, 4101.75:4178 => 1.94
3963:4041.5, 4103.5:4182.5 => 1.21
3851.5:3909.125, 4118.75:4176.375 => 2.03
